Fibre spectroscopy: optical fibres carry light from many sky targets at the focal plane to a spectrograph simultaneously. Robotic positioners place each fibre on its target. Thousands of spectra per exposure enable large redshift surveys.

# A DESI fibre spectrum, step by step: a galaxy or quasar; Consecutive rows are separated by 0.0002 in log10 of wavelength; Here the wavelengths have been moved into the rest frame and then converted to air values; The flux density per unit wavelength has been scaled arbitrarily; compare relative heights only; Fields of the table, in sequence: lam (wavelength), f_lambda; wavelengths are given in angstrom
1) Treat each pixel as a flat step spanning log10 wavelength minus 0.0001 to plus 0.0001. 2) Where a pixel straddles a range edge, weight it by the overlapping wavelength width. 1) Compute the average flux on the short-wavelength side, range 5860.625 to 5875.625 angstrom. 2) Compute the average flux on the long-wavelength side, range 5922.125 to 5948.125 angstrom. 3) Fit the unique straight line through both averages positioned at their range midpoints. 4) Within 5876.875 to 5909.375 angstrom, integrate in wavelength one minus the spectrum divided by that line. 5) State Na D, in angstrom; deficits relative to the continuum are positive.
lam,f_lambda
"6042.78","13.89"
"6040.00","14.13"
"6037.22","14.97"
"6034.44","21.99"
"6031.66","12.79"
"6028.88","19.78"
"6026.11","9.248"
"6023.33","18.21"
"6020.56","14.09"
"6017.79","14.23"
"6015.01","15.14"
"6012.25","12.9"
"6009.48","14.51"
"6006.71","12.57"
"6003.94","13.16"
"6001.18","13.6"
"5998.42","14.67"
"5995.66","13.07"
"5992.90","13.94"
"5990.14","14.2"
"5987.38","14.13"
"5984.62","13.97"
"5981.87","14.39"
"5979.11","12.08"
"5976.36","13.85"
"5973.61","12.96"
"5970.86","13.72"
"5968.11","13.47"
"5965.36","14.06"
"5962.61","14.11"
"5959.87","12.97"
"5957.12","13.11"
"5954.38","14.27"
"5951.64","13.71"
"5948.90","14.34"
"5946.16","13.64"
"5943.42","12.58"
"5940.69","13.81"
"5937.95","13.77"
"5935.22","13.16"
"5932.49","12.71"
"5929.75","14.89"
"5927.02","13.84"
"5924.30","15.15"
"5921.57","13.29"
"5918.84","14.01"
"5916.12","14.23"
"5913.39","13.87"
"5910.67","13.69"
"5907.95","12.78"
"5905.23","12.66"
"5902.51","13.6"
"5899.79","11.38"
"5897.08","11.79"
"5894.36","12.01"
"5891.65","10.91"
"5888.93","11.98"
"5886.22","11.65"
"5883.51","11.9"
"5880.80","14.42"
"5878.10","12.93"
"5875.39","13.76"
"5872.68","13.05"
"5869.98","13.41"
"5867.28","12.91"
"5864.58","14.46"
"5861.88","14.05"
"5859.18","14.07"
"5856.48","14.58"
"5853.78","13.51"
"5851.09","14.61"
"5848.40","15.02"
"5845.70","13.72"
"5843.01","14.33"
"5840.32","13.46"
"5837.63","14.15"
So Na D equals 3.1 angstrom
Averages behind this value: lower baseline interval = 13.6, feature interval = 12.3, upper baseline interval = 13.7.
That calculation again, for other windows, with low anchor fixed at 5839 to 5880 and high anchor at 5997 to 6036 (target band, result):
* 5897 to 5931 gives 1.6 angstrom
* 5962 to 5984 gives 1.4 angstrom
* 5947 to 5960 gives 0.6 angstrom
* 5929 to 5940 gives 0.6 angstrom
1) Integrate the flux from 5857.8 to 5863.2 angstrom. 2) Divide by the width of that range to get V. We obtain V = 14.1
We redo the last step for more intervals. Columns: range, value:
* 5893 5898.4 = 11.9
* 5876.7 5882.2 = 13.7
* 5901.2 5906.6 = 13.1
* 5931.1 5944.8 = 13.2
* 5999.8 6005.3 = 13.4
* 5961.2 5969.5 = 13.9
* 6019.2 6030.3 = 15.3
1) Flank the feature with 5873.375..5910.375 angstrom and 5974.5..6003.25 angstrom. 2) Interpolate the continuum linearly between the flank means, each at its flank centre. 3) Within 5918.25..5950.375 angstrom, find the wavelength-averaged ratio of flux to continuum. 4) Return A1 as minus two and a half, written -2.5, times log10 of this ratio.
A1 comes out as -0.06 mag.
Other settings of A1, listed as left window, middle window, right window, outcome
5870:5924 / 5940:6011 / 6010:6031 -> 0.03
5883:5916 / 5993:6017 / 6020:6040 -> 0.11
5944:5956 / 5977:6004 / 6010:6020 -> 0.02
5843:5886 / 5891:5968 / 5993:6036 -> 0.06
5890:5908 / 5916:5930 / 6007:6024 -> -0.13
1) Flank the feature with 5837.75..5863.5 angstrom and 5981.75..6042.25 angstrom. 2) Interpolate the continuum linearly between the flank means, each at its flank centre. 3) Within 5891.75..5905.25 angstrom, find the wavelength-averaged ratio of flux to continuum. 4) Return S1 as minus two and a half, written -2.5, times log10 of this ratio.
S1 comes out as 0.18 mag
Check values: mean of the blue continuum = 14.2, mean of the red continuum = 14.5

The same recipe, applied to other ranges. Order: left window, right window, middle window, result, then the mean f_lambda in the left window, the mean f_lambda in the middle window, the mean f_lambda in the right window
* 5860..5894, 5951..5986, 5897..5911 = 0.04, 12.9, 12.7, 13.6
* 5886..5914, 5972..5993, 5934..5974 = -0.03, 12.4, 13.6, 13.7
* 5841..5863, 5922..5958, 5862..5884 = 0.05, 14.2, 13.5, 13.8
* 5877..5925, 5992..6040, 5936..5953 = -0.01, 12.9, 13.6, 14.6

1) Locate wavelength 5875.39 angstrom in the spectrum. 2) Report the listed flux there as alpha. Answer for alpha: 13.76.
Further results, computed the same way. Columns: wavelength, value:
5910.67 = 13.69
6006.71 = 12.57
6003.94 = 13.16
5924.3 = 15.15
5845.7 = 13.72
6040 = 14.13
